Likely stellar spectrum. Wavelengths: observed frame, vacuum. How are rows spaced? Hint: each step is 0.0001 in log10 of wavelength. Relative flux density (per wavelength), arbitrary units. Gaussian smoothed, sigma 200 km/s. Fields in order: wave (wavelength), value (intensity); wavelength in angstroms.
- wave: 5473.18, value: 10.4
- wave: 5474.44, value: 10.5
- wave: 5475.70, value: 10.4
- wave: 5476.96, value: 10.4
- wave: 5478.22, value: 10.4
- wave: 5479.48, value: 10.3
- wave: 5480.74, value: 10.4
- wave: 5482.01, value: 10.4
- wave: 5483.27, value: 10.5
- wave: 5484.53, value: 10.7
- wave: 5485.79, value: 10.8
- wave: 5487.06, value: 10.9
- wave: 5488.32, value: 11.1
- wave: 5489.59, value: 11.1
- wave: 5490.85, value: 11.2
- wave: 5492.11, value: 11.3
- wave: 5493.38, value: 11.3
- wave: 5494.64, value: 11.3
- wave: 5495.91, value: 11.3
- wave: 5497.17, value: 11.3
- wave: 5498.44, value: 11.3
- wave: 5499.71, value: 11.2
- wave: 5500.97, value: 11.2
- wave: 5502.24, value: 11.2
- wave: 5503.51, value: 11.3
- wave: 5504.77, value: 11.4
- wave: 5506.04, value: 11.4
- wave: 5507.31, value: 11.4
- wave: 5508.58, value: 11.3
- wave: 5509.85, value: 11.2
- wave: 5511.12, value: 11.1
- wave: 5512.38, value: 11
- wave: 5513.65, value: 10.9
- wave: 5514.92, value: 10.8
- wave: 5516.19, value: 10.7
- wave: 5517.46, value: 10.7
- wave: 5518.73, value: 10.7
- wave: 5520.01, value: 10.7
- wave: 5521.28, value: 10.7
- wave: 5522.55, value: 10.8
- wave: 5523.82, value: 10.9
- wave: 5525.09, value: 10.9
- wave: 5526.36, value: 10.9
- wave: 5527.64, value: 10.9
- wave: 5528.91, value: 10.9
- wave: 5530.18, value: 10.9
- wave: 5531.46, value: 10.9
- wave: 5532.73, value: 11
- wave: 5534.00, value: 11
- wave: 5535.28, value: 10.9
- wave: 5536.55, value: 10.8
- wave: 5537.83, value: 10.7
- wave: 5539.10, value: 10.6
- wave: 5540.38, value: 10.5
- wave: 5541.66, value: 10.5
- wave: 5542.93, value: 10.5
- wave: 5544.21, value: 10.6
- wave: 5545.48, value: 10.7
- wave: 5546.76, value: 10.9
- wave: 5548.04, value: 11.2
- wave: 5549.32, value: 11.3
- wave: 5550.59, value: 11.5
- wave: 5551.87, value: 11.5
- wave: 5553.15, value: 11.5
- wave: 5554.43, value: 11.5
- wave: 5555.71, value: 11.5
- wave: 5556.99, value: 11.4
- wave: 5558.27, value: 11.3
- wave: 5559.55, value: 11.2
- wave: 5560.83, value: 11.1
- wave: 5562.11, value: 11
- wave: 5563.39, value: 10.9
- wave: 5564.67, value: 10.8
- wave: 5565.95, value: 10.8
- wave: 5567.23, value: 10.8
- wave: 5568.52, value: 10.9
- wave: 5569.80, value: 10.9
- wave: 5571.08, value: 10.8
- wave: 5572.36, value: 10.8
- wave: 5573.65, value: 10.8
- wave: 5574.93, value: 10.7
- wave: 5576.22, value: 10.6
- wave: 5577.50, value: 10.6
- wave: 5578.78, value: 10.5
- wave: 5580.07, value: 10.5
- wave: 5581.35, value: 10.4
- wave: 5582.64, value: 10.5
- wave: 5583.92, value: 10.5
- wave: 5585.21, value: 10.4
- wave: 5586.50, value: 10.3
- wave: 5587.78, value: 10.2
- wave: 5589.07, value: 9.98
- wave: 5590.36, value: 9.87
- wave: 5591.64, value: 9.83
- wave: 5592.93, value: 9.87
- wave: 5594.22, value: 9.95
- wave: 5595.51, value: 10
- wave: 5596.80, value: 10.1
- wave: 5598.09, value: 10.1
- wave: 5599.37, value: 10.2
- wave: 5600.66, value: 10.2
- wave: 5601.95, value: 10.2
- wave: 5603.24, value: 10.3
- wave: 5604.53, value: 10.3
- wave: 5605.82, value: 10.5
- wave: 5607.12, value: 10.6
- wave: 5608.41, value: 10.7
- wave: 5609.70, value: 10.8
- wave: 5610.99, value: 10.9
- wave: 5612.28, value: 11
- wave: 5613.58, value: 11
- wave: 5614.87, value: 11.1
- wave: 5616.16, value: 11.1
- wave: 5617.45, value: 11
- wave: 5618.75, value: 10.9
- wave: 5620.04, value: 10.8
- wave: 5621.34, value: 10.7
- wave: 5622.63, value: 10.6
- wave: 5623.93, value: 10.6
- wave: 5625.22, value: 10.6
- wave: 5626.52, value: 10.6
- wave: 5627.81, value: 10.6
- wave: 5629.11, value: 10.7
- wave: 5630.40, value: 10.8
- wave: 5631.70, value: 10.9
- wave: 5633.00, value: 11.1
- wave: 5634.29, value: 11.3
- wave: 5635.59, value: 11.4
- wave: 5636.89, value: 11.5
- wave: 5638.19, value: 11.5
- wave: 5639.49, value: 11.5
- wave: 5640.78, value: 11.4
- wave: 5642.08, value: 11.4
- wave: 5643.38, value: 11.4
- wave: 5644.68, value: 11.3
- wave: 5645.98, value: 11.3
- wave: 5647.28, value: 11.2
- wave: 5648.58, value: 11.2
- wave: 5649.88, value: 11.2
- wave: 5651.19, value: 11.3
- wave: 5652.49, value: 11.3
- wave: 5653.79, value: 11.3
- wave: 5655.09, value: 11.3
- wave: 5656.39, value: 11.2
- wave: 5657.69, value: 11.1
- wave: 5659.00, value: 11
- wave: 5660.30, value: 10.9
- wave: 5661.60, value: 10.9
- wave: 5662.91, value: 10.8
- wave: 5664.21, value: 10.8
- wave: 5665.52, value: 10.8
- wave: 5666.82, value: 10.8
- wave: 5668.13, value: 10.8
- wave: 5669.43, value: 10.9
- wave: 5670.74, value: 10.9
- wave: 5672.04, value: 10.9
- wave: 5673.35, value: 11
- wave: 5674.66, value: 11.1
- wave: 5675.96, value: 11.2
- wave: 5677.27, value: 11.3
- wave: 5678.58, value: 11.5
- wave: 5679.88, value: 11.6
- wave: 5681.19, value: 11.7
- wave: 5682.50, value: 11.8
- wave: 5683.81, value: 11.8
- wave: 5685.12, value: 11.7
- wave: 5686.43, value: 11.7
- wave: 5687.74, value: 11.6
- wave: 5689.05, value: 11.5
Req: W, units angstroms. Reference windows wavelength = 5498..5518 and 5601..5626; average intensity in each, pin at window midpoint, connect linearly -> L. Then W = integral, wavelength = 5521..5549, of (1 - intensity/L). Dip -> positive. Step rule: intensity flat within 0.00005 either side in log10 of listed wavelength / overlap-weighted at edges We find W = 0.5 angstroms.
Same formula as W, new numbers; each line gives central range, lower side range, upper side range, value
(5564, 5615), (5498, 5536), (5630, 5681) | 2.8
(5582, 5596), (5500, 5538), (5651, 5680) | 1.1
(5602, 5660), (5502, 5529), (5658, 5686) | 0.6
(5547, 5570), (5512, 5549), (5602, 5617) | -0.8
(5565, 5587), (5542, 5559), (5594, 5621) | 0.5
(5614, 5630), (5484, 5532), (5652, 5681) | 0.4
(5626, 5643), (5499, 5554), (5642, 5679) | -0.1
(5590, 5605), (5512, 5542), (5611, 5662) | 1.2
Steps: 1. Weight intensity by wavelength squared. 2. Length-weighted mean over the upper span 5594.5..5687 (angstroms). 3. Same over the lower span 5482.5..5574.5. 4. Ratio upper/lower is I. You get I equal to 1.0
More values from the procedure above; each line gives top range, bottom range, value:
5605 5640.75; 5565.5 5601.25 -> 1.07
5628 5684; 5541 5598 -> 1.08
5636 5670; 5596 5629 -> 1.07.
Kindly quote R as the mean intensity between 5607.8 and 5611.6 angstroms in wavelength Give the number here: 10.8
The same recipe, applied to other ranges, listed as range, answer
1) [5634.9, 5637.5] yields 11.4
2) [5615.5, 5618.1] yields 11.1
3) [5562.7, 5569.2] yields 10.8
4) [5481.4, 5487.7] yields 10.7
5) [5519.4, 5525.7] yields 10.8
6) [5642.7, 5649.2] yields 11.3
